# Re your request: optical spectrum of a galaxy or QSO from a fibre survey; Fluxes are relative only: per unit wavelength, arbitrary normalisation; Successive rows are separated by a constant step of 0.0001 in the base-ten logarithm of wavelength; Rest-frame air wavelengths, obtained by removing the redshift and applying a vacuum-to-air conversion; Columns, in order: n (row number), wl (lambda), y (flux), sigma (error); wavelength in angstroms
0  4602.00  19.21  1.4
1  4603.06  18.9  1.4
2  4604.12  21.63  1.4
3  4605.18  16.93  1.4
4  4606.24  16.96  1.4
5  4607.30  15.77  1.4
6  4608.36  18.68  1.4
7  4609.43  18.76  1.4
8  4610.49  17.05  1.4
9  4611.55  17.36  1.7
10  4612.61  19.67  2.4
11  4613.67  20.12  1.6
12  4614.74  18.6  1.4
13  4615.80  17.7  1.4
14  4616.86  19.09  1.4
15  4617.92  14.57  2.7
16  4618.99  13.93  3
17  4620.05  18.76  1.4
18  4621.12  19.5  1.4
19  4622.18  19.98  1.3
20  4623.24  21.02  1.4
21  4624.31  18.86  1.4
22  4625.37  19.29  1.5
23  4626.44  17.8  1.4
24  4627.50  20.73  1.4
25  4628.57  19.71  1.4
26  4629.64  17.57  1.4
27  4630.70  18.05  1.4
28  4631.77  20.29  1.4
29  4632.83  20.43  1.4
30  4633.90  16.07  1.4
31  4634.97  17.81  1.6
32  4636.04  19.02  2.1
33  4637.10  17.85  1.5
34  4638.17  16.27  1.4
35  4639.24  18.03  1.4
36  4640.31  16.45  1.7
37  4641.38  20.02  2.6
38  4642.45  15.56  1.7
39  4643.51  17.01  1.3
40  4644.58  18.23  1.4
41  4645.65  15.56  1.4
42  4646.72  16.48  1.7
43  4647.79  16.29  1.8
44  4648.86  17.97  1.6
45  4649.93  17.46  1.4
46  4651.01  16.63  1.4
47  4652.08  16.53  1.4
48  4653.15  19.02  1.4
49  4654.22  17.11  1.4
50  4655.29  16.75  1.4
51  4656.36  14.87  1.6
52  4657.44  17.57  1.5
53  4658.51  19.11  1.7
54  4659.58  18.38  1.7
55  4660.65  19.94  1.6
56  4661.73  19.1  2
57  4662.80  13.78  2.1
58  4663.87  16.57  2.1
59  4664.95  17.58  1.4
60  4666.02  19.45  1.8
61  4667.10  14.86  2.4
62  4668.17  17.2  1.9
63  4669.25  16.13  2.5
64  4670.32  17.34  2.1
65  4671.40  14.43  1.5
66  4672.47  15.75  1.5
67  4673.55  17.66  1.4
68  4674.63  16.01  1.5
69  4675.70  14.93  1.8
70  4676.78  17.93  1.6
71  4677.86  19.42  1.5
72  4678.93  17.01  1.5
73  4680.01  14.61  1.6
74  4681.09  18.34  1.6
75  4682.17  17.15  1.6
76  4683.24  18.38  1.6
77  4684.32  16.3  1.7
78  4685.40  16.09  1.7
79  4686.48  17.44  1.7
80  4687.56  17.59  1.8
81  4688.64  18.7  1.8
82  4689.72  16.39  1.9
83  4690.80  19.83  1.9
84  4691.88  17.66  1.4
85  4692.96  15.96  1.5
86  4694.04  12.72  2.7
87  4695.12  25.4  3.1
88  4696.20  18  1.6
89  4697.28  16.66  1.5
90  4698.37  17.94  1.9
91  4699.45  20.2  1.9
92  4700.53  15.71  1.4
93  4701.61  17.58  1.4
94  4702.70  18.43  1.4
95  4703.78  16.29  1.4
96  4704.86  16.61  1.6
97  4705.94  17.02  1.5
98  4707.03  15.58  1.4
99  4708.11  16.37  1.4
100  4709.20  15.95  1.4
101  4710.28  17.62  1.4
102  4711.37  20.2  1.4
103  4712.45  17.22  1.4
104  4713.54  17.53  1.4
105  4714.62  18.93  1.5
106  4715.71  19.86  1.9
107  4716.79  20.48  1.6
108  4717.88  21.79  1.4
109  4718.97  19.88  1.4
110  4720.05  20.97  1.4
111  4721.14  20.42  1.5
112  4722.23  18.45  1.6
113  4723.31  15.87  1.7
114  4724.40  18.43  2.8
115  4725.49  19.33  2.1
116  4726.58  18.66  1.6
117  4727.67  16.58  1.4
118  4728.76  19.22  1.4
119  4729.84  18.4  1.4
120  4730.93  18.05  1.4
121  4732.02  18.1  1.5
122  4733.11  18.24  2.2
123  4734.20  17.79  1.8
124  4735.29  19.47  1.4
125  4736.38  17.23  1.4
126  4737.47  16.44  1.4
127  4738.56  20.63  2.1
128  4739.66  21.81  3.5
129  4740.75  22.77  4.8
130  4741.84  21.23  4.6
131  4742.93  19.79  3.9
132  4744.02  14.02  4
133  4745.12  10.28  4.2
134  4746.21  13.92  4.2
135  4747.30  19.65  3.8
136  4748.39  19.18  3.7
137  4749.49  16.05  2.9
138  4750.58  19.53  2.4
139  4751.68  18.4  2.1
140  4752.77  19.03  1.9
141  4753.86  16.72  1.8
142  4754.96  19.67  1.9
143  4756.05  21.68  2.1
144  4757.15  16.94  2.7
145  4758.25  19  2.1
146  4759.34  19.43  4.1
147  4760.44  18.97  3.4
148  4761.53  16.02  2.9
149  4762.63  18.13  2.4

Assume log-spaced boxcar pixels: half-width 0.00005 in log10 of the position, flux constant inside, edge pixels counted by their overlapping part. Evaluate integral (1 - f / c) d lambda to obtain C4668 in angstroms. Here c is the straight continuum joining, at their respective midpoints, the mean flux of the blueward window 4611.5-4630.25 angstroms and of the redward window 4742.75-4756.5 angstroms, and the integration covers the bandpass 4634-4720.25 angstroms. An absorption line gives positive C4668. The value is 2.9 angstroms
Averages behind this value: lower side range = 18.6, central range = 17.5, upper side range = 17.4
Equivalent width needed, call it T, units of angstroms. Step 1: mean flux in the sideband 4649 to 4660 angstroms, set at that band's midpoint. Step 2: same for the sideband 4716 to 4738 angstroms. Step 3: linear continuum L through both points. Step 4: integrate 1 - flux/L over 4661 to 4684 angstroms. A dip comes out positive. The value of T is 1.1 angstroms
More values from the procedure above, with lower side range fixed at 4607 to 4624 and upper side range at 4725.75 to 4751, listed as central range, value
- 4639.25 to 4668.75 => 1.50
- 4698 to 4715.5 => 0.64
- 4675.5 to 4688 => 0.70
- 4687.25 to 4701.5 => 0.20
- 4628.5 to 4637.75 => -0.13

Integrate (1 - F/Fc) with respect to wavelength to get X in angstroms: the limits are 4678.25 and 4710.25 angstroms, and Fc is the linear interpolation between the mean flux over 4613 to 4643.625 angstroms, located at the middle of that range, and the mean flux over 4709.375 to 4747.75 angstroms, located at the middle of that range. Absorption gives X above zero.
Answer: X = 2.0 angstroms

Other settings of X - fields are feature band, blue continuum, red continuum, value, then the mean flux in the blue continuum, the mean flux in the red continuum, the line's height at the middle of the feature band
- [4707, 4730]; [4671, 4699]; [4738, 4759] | -0.92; 17.3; 18.4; 17.9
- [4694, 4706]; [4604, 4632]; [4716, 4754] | 0.34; 18.4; 18.5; 18.5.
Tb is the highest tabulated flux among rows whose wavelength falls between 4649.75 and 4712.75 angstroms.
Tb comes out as 25.4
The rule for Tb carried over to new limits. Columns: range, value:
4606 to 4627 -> 21.02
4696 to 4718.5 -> 21.79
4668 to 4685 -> 19.42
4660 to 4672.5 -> 19.94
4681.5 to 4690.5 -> 18.7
